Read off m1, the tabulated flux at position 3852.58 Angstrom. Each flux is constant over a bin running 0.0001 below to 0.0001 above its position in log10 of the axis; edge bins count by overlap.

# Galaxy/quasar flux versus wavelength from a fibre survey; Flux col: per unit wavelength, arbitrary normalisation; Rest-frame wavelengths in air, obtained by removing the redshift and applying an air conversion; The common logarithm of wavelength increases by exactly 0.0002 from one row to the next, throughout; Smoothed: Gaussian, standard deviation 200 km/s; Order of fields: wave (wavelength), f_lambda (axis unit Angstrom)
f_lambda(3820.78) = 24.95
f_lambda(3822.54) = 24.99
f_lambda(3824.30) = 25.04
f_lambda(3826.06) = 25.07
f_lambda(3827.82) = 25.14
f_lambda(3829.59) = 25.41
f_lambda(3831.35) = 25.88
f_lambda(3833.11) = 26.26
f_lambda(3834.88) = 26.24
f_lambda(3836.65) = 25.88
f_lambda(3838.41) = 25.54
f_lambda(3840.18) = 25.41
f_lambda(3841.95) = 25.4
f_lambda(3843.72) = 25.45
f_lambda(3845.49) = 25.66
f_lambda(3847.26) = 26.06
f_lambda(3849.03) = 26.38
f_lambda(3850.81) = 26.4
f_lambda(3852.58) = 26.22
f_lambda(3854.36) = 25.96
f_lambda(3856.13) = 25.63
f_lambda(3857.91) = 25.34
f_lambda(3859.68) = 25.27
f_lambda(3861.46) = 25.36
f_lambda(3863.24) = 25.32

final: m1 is 26.22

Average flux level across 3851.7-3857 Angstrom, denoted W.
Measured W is 25.9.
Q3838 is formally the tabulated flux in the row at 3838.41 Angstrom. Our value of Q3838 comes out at 25.54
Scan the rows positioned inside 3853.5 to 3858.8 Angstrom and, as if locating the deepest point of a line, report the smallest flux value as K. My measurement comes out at 25.34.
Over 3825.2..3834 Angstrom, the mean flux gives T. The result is 25.6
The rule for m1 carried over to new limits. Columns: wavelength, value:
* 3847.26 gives 26.06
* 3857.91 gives 25.34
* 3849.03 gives 26.38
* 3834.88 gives 26.24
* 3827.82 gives 25.14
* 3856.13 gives 25.63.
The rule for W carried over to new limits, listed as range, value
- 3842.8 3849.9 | 25.9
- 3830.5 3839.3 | 26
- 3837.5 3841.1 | 25.5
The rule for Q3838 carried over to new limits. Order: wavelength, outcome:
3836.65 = 25.88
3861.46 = 25.36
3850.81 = 26.4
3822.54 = 24.99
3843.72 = 25.45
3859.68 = 25.27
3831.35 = 25.88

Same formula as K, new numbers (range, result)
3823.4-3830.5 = 25.04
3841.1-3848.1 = 25.4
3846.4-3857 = 25.63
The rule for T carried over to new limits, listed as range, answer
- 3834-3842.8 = 25.7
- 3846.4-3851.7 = 26.3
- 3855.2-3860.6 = 25.4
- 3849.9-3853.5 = 26.2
